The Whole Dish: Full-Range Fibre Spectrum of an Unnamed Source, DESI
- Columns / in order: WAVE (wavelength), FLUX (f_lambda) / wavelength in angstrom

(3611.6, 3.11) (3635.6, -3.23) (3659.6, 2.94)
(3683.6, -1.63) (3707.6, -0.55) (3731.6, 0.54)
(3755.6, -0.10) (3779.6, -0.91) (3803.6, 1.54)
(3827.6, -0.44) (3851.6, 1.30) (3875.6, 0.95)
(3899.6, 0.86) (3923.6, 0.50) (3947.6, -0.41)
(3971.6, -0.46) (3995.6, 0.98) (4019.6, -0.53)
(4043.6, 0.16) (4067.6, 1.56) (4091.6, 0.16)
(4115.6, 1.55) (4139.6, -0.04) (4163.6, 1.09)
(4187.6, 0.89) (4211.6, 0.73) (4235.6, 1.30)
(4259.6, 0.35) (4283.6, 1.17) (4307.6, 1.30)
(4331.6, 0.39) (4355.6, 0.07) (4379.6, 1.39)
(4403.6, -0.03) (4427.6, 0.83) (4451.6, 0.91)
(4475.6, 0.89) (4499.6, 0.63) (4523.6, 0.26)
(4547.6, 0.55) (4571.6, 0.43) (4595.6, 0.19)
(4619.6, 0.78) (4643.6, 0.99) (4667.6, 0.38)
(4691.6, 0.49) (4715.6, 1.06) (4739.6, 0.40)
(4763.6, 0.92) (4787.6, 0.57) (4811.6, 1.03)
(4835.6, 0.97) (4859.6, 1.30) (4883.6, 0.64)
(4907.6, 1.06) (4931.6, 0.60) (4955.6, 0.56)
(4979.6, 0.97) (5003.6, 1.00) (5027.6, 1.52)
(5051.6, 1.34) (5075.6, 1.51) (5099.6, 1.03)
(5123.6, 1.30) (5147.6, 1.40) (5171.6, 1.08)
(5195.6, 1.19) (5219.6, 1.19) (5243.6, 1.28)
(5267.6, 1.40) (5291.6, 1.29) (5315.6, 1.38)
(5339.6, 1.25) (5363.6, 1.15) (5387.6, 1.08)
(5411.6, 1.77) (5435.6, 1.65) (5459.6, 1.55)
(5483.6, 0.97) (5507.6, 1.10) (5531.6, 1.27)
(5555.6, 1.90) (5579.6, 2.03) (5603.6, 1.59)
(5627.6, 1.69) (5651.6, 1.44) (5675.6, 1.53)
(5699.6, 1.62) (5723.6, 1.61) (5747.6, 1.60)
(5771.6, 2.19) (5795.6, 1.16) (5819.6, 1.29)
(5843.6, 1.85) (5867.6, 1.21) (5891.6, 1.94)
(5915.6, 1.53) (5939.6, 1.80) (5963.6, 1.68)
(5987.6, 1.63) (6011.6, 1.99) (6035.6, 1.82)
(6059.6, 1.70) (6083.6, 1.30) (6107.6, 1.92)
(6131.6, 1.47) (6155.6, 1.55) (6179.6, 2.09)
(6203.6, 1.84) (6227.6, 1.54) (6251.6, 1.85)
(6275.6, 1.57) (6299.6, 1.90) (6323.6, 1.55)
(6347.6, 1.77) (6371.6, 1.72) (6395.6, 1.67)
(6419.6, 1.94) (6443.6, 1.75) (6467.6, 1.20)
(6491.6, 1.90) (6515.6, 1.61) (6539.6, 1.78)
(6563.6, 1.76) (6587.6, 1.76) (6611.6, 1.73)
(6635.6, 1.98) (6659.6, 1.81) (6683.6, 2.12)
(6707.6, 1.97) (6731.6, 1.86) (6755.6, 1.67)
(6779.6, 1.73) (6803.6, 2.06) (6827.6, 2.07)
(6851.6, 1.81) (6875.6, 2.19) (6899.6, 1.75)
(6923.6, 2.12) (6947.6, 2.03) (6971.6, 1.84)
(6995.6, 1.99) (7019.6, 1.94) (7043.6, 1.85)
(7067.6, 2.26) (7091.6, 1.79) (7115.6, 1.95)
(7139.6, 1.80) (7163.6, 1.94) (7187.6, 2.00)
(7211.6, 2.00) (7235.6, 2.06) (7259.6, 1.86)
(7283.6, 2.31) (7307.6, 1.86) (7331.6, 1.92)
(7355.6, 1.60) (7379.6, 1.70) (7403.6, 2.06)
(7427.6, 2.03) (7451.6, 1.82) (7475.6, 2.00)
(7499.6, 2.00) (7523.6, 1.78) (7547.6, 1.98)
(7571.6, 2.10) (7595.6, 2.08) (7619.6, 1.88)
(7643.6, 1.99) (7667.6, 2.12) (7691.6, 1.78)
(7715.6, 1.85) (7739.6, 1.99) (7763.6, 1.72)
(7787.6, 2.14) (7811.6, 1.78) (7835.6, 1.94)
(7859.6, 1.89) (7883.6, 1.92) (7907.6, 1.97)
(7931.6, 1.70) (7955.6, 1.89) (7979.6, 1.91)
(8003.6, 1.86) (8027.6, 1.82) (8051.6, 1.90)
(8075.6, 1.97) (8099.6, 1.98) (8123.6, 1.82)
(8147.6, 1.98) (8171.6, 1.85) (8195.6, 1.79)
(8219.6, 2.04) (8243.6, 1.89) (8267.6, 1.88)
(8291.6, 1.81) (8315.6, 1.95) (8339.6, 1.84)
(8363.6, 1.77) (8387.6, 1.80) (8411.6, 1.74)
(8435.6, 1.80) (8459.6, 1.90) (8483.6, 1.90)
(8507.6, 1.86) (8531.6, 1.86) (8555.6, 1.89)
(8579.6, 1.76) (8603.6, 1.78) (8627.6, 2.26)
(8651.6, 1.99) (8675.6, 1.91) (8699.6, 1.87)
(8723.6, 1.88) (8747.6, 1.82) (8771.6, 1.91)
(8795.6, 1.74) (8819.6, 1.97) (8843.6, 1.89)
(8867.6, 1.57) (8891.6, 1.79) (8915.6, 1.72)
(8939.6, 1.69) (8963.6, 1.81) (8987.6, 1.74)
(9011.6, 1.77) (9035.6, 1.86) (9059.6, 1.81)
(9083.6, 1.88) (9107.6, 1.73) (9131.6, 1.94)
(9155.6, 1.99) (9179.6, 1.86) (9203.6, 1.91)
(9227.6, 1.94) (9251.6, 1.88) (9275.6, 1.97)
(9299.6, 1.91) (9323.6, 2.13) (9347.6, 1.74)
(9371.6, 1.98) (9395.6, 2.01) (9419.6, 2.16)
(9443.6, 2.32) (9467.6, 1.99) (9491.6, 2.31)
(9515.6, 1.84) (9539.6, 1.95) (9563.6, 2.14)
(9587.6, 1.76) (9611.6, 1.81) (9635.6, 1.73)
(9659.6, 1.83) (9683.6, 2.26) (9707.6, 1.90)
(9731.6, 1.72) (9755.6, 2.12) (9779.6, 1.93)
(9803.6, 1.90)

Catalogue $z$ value 0.249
